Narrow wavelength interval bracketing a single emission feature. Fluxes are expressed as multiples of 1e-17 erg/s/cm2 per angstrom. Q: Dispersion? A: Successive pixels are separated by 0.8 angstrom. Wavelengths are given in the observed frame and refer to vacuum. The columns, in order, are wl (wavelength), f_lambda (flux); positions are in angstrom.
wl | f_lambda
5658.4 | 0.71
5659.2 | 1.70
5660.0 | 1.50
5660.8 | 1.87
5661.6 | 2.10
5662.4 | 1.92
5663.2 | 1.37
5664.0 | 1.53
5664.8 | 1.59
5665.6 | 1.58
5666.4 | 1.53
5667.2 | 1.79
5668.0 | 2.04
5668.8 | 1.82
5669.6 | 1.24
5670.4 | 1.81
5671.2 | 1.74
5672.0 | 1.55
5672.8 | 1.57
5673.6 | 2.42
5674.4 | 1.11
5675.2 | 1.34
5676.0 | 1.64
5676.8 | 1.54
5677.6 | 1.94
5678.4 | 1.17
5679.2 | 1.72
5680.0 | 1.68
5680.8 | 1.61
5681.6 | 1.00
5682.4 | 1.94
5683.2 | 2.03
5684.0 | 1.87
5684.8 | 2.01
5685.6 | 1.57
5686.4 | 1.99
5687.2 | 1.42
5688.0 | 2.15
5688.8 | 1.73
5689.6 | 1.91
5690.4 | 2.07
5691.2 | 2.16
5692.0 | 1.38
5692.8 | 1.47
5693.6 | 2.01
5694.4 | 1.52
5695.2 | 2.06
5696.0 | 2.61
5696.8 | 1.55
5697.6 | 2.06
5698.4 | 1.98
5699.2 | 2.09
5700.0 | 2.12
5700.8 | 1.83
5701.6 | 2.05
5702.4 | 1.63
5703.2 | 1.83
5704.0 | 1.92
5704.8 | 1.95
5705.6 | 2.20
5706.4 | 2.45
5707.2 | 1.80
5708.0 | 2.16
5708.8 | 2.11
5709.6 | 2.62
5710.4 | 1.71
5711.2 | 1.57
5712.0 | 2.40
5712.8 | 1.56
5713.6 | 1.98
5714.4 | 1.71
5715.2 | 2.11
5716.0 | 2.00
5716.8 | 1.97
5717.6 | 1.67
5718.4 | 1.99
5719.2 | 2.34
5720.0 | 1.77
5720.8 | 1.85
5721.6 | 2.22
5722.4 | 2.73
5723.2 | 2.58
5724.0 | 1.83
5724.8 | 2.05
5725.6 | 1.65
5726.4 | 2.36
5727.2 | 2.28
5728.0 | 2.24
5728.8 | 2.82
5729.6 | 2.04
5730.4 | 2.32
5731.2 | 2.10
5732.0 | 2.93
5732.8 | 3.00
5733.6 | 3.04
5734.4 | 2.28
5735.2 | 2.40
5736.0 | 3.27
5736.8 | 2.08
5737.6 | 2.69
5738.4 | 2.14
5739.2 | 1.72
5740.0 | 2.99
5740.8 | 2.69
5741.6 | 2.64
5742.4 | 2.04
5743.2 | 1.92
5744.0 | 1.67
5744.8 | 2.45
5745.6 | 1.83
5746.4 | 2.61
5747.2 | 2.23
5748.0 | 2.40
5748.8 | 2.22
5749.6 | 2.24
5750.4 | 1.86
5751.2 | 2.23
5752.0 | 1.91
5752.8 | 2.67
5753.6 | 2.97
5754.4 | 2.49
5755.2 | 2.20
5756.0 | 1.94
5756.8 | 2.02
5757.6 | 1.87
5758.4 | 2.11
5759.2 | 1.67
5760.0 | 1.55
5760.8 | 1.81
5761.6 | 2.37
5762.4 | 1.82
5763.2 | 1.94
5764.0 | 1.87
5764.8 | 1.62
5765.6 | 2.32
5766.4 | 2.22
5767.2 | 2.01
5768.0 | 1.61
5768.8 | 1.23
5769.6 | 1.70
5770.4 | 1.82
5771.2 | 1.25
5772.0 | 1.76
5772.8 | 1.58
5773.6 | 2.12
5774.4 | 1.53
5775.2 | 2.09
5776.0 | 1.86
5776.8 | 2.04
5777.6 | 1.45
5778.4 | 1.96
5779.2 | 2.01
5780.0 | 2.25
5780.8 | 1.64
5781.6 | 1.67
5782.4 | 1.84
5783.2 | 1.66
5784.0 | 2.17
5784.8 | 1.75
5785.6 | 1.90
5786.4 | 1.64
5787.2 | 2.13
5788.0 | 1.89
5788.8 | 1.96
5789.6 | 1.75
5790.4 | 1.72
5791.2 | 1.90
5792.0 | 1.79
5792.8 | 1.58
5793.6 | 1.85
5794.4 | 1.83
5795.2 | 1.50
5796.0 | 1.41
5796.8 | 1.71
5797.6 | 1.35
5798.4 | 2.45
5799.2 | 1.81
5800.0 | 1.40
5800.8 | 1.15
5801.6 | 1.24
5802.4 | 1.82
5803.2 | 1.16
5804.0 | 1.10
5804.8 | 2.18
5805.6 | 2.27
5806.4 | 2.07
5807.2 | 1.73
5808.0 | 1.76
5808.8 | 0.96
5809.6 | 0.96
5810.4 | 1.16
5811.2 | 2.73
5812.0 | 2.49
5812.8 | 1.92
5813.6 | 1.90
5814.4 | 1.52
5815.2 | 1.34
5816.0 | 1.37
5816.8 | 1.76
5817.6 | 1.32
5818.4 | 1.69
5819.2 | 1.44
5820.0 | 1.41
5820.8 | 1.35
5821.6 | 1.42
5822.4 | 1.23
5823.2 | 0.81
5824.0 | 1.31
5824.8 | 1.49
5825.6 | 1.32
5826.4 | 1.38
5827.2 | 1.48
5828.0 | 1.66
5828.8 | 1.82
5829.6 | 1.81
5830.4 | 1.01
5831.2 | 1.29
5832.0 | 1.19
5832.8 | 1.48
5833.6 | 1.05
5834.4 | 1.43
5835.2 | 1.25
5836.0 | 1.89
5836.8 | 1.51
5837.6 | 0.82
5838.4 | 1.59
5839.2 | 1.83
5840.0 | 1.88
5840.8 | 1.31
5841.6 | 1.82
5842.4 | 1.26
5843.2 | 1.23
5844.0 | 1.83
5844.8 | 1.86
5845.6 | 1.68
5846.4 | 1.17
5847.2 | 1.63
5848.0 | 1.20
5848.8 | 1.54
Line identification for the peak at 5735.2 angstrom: C IV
